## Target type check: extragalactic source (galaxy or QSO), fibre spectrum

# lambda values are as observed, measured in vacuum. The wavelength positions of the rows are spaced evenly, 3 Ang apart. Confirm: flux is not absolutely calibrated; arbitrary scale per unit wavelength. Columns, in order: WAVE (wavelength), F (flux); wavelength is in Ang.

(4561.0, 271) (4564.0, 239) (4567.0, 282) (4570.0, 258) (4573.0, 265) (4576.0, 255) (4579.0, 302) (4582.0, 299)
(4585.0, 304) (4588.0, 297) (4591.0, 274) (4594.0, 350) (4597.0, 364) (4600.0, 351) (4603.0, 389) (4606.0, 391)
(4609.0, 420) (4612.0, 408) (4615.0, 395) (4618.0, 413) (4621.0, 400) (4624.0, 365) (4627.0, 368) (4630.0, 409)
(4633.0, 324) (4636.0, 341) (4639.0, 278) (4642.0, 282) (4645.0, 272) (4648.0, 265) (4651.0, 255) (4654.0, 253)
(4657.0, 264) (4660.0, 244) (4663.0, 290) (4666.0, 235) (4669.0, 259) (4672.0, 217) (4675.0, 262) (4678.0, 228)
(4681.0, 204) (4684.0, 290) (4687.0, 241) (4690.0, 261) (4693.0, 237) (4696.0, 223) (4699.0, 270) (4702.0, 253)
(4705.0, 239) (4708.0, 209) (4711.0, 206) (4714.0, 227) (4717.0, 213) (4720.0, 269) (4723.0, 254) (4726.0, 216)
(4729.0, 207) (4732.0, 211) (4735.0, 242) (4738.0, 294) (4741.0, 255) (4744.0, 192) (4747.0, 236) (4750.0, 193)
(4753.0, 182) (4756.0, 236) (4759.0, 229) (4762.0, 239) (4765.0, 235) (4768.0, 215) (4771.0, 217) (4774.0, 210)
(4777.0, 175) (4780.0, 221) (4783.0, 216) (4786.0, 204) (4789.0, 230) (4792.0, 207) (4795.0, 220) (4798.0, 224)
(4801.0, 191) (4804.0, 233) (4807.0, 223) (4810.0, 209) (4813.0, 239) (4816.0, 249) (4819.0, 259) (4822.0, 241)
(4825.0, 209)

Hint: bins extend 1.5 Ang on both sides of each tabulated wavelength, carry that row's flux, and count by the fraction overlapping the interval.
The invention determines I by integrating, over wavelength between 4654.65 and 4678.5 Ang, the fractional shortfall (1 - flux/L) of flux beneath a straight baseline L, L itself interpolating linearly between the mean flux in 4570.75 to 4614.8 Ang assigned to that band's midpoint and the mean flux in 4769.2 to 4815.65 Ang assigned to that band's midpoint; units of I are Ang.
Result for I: 3.2 Ang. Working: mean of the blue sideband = 334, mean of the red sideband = 215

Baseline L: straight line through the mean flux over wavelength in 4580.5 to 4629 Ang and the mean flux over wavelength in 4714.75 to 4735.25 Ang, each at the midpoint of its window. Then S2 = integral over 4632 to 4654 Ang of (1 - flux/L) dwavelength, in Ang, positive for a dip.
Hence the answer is 2.4 Ang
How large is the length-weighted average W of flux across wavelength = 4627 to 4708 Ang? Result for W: 266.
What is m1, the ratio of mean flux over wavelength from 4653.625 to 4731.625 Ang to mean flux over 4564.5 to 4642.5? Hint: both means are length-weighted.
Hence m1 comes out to 0.71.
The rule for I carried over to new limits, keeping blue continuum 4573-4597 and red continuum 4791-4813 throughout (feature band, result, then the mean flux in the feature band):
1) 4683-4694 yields 0.15 Ang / 257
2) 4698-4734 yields 2.74 Ang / 231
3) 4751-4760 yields 0.80 Ang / 214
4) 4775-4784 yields 0.87 Ang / 204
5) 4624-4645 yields -3.78 Ang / 332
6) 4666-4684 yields 1.80 Ang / 239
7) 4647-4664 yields 0.73 Ang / 261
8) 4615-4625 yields -3.78 Ang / 394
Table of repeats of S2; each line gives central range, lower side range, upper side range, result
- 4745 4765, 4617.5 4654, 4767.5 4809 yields 1.5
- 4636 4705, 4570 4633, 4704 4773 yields 7.5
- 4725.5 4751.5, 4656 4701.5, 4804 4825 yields 1.5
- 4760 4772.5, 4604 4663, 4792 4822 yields 1.3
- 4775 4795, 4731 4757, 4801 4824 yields 1.8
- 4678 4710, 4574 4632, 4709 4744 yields 2.9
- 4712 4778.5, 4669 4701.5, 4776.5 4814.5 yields 1.2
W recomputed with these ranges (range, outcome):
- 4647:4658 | 259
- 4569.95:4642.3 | 343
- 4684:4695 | 251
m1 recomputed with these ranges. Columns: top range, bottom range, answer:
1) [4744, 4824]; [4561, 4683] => 0.72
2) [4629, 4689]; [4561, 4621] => 0.82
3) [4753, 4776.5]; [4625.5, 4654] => 0.72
